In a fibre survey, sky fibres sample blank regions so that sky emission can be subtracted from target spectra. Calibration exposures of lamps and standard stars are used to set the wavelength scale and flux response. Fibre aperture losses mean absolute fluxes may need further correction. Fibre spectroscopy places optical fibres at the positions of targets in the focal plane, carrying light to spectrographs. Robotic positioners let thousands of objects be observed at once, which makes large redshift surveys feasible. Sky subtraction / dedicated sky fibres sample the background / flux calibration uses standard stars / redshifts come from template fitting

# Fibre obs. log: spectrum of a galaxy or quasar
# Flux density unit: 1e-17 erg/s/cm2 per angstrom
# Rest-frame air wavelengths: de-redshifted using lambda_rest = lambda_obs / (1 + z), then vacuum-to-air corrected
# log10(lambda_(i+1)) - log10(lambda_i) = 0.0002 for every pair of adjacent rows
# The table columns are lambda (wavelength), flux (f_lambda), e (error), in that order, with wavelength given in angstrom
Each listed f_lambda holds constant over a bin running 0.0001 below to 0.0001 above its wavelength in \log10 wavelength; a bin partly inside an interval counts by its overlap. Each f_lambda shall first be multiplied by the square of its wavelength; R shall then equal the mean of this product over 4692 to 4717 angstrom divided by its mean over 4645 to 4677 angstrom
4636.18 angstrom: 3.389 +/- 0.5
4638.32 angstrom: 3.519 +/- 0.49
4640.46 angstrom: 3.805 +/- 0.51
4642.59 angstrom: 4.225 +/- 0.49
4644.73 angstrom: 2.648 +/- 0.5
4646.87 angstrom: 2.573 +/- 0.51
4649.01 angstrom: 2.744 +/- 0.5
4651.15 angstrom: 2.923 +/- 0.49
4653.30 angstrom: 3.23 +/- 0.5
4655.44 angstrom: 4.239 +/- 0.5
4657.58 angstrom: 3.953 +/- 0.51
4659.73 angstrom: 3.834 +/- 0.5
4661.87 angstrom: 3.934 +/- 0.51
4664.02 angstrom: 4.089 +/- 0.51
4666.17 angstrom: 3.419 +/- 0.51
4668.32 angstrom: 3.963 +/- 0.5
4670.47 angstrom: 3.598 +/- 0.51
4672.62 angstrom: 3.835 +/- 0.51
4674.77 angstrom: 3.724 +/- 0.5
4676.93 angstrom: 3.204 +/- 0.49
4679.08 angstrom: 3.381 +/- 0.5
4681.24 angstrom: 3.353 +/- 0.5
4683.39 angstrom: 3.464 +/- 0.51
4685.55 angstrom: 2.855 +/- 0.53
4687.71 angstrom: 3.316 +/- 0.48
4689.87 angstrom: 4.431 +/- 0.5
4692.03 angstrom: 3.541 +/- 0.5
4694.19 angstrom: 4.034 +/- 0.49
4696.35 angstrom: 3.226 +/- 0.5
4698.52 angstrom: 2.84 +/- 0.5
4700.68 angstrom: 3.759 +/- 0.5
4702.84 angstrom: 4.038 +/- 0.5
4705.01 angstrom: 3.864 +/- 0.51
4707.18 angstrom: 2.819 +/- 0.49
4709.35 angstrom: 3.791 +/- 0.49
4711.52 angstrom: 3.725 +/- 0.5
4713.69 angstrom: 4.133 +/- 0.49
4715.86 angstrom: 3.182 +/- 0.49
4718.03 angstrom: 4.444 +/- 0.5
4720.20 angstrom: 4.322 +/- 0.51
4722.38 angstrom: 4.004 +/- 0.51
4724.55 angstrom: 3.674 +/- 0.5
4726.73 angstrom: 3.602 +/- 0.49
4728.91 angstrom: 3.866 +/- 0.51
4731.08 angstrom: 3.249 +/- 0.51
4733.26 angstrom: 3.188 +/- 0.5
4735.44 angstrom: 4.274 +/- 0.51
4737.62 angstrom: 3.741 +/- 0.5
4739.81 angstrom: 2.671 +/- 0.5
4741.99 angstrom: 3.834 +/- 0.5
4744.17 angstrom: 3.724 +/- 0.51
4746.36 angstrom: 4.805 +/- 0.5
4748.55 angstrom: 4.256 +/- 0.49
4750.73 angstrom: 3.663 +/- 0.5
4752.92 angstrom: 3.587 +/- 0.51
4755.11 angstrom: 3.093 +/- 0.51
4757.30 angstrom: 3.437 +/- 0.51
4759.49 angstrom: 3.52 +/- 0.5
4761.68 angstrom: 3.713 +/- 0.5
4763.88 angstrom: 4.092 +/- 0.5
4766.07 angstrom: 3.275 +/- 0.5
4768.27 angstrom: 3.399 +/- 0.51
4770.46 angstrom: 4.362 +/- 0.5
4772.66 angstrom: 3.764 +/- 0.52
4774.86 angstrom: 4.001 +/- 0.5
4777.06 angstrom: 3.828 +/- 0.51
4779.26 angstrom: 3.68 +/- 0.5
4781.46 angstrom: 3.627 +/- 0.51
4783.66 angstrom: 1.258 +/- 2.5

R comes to 1.0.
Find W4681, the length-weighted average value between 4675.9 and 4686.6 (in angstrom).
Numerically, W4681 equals 3.25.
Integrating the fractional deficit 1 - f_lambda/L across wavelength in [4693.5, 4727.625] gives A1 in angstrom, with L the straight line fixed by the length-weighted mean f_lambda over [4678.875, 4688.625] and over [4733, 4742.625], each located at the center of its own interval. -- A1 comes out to -3.0 angstrom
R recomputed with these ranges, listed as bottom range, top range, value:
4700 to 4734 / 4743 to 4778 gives 1.03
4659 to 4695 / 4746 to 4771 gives 1.06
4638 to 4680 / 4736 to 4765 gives 1.09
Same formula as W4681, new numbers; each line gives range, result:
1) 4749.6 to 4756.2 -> 3.46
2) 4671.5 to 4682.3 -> 3.5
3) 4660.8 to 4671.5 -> 3.8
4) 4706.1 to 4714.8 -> 3.62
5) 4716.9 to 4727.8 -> 4.01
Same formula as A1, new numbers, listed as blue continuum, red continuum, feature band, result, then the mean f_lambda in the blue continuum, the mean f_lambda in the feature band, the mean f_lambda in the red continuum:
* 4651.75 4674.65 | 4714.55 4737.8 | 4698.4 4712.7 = 0.7 angstrom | 3.79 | 3.6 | 3.78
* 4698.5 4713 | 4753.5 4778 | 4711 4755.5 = -1.6 angstrom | 3.62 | 3.78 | 3.68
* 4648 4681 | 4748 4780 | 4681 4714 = 0.6 angstrom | 3.6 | 3.57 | 3.7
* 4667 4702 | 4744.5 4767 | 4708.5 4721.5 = -1.1 angstrom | 3.54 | 3.94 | 3.75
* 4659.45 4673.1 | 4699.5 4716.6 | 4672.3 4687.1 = 1.5 angstrom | 3.81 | 3.38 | 3.67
